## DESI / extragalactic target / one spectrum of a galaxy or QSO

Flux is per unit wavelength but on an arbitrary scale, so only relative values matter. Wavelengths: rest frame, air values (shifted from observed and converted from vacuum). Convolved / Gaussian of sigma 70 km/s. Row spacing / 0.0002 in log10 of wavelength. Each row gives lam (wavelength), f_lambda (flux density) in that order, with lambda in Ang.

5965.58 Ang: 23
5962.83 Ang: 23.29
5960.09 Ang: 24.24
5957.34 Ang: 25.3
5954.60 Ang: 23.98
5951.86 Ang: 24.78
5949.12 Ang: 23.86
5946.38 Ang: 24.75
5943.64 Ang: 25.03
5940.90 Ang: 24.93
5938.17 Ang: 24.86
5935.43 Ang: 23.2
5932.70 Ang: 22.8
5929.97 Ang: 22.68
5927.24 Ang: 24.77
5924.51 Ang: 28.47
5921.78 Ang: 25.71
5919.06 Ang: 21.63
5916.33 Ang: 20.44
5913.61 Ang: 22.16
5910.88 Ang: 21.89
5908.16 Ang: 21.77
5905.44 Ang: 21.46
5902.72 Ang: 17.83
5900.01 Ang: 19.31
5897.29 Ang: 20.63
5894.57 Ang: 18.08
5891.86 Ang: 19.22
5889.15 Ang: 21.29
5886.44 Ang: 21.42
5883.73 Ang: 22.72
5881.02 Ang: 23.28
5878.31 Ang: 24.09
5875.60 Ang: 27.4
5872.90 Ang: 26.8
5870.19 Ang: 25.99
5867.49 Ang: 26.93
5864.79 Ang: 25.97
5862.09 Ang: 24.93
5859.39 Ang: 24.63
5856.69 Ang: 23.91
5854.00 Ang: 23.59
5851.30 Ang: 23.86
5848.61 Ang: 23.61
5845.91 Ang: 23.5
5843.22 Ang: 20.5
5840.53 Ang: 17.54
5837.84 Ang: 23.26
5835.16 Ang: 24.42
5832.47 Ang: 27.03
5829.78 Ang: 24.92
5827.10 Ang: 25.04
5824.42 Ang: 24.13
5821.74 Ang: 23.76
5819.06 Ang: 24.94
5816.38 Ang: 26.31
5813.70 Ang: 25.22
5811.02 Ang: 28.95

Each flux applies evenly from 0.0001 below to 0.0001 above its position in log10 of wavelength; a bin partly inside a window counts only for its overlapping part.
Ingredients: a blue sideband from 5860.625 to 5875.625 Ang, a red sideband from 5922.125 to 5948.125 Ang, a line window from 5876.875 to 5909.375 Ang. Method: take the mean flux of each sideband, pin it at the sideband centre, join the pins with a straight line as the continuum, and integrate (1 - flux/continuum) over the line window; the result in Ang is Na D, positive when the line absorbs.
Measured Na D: 5.97 Ang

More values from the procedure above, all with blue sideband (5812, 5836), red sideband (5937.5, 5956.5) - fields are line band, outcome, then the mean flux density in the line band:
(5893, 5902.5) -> 2.2 Ang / 19.2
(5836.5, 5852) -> 1.9 Ang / 22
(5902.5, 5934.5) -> 2.5 Ang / 22.8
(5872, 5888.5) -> 0.5 Ang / 24.1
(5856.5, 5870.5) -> -0.3 Ang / 25.5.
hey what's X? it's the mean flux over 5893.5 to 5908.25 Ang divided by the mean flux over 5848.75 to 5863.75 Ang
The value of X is 0.82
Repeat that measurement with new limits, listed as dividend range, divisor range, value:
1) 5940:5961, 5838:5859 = 1.09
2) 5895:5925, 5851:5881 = 0.86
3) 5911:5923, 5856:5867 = 0.89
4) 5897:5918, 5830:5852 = 0.90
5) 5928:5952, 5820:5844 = 1.02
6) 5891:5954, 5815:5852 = 0.95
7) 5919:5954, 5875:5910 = 1.15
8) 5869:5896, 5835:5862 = 1.00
